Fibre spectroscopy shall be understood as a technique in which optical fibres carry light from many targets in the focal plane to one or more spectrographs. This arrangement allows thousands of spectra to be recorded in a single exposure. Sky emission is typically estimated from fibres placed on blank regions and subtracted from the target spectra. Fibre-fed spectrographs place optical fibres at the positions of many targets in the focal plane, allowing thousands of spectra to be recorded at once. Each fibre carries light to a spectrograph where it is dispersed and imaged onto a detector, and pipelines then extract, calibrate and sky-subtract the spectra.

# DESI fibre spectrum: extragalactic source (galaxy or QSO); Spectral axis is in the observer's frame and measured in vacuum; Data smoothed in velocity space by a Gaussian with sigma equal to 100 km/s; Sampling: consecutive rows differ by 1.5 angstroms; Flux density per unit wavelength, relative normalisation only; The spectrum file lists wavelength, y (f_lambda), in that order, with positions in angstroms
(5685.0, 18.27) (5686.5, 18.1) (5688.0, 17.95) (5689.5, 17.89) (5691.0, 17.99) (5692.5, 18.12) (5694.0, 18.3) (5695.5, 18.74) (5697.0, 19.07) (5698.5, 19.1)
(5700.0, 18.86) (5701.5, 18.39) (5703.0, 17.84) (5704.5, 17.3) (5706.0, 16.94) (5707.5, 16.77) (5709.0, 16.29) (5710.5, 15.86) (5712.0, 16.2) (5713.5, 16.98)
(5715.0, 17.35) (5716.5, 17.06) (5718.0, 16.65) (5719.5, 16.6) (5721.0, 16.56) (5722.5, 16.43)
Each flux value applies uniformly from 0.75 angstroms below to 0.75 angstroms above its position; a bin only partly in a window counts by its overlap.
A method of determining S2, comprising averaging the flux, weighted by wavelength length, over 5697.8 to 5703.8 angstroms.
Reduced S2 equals 18.5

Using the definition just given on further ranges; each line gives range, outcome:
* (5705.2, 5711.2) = 16.5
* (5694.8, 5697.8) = 18.9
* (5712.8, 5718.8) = 17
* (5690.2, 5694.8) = 18.1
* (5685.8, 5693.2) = 18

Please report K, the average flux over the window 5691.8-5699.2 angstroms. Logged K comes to 18.7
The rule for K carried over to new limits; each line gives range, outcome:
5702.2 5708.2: 17.2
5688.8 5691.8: 17.9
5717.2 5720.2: 16.6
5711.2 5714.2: 16.6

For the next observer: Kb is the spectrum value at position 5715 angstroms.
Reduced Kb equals 17.35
